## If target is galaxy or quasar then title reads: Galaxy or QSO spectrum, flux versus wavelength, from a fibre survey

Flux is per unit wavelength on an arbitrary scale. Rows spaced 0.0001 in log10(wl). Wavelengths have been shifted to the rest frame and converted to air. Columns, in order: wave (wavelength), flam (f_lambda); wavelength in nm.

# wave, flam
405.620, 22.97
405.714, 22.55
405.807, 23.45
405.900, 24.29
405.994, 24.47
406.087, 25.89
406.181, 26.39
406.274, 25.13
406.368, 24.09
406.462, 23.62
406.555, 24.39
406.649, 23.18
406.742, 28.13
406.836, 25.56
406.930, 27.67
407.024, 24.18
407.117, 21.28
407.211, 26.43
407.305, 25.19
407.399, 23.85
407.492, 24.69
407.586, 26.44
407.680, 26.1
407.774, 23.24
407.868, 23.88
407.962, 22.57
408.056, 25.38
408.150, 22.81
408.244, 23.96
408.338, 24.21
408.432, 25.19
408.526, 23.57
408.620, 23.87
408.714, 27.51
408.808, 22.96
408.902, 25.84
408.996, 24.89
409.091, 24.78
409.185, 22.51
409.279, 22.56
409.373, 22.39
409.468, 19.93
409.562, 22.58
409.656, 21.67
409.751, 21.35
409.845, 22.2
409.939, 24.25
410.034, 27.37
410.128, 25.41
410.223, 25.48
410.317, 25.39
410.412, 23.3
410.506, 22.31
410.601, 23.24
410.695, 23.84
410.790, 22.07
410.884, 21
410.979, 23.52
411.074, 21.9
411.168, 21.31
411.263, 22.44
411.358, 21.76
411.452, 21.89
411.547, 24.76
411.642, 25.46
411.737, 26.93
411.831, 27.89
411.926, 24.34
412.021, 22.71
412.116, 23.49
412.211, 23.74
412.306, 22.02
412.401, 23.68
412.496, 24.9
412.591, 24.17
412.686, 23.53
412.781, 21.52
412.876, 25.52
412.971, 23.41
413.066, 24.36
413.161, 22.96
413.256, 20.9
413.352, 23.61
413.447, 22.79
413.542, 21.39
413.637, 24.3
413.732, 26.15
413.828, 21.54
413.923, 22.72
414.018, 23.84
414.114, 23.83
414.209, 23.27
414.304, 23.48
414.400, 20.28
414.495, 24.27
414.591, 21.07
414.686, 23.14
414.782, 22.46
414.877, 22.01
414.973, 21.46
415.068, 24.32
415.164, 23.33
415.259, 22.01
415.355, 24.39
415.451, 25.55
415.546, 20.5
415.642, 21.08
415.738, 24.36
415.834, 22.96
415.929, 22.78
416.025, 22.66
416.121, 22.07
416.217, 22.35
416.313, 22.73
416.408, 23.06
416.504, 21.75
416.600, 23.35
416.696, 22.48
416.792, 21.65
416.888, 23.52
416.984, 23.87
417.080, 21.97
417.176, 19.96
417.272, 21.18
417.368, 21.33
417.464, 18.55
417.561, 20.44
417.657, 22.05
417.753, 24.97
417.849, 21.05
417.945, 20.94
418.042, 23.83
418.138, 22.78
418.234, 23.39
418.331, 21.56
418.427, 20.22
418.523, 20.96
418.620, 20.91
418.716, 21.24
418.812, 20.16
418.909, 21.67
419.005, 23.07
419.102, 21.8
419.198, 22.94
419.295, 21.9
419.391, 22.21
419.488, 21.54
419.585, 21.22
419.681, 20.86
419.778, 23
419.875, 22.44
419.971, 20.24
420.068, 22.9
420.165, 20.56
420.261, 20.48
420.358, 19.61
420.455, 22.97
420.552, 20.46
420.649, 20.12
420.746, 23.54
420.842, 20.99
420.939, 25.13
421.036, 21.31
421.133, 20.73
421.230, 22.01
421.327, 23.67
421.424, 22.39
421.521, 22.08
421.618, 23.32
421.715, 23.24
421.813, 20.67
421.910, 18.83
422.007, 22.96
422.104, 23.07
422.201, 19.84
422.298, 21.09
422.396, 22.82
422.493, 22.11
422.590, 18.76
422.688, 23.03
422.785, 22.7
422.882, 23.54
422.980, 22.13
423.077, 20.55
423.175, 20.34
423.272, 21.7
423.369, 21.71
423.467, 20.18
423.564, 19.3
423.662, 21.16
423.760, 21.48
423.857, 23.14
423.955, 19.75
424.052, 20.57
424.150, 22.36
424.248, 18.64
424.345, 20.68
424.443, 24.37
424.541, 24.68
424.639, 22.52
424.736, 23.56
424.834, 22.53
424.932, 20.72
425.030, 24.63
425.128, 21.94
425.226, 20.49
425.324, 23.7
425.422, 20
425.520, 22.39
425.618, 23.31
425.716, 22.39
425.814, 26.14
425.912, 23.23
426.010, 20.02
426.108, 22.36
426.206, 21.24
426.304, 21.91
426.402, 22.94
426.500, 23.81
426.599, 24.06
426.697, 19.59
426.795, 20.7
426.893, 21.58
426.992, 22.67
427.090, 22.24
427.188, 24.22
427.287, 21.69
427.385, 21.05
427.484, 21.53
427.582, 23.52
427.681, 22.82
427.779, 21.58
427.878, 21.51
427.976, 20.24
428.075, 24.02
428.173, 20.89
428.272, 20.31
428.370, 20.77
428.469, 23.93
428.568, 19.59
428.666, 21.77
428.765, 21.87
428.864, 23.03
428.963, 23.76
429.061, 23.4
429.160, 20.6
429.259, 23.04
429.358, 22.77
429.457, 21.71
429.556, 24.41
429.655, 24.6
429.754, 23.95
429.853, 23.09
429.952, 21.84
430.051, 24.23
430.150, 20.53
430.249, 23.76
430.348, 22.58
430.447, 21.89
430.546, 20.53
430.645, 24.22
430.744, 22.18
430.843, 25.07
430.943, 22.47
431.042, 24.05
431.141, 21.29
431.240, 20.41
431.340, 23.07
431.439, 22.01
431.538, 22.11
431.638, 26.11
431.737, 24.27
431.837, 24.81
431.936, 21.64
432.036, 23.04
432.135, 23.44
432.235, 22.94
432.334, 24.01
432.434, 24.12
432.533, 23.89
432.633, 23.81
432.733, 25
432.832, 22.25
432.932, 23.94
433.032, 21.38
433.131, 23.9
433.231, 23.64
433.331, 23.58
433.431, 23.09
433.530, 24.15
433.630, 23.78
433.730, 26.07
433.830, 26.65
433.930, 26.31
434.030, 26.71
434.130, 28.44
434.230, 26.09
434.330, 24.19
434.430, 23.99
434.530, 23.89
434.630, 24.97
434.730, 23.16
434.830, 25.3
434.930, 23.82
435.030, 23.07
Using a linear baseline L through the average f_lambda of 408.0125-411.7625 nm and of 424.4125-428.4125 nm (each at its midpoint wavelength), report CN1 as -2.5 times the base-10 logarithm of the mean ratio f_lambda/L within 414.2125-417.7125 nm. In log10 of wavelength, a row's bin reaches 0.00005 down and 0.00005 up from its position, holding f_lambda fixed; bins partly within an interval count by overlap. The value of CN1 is 0.04 mag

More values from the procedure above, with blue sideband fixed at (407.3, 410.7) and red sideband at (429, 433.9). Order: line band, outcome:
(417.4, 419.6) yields 0.09 mag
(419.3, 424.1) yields 0.09 mag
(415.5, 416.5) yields 0.06 mag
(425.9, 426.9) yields 0.07 mag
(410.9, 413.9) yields 0.02 mag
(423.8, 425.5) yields 0.07 mag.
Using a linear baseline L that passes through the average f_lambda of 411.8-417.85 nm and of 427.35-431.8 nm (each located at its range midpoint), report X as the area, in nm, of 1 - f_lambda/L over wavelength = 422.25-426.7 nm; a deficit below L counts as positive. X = 0.13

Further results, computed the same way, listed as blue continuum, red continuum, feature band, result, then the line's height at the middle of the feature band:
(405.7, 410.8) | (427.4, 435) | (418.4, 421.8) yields 0.28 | 23.7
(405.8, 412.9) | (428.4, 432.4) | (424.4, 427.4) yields 0.08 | 23.1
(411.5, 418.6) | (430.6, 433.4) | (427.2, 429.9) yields 0.11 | 23.2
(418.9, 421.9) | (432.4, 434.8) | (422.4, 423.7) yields 0.06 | 22.4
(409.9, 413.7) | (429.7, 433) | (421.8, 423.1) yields 0.10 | 23.3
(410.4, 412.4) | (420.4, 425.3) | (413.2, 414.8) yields 0.01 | 23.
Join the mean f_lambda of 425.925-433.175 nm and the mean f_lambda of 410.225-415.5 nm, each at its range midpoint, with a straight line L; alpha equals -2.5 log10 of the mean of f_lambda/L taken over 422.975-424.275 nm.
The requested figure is 0.10 mag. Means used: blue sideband 23.3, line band 20.9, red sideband 22.6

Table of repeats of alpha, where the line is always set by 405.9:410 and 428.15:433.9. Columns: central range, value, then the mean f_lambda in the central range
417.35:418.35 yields 0.09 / 21.9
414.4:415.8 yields 0.05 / 22.8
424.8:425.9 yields 0.04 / 22.6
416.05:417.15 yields 0.06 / 22.6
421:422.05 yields 0.08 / 21.9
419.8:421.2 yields 0.10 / 21.6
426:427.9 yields 0.06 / 22.1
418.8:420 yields 0.09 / 21.8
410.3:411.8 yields 0.04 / 23.2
